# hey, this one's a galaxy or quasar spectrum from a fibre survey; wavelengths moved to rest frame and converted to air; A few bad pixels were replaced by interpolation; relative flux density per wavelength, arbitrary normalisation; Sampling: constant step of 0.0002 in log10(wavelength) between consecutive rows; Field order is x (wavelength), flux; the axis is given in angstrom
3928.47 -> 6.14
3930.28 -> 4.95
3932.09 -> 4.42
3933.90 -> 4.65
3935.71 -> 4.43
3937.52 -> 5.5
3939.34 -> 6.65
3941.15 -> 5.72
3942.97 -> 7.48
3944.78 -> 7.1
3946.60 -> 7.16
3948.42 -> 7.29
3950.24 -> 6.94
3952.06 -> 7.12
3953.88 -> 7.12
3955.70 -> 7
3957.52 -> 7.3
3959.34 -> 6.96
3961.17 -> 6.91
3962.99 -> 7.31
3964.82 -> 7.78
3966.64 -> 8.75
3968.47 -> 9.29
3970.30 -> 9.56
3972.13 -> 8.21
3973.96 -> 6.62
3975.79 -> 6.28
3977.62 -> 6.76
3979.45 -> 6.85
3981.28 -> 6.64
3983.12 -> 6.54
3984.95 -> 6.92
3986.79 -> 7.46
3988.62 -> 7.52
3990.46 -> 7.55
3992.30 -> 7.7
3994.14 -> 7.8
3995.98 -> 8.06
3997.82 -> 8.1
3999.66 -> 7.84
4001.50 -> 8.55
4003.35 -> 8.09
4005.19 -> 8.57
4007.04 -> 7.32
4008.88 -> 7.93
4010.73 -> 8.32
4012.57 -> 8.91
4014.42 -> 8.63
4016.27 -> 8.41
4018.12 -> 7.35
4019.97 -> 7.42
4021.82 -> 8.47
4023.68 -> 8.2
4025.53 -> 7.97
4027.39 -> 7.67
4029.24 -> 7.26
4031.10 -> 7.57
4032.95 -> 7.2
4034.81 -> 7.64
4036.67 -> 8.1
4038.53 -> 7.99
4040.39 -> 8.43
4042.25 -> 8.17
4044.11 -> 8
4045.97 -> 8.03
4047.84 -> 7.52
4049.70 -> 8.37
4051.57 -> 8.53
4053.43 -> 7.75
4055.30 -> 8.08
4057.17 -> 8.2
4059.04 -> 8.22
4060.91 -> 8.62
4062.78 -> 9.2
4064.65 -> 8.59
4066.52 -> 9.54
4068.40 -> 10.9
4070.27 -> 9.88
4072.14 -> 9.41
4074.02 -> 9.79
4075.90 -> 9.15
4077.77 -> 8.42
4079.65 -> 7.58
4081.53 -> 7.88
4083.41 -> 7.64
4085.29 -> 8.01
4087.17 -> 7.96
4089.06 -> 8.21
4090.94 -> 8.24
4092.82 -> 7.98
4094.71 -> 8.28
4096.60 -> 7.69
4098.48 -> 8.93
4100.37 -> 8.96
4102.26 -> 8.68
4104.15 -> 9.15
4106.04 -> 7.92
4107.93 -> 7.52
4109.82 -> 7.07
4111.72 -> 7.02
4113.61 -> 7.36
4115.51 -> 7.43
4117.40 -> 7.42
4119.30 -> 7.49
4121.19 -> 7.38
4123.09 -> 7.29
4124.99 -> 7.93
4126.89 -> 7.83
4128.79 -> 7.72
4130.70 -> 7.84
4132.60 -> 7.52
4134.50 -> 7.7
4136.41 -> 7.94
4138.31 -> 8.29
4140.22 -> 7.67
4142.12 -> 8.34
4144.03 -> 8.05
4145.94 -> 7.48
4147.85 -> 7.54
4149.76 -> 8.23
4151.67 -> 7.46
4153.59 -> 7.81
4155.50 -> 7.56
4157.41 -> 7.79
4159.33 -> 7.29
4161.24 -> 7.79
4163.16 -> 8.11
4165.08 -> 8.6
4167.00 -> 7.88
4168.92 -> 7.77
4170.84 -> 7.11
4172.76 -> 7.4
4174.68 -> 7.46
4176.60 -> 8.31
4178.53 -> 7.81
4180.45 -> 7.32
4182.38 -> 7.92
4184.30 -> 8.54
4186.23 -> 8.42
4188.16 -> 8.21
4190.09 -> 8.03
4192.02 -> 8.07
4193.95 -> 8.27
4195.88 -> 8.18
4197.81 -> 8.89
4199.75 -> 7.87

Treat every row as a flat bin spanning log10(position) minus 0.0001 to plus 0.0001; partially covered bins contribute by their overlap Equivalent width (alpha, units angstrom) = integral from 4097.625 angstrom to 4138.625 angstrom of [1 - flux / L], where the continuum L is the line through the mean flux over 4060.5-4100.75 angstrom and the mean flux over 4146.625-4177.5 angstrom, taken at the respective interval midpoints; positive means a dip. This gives 2.1 angstrom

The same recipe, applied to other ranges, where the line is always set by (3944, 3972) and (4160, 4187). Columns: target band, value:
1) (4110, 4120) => 0.62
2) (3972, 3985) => 1.46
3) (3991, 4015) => -1.48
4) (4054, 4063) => -0.76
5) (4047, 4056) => -0.39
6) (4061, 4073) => -2.77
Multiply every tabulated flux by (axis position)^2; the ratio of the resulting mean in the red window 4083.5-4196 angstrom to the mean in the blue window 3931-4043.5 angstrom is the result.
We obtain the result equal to 1.1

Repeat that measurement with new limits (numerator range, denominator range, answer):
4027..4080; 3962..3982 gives 1.15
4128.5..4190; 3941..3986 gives 1.18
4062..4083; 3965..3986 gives 1.27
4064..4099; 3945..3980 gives 1.23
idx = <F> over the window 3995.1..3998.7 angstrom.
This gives 8.08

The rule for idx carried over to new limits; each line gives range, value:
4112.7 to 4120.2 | 7.42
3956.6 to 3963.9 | 7.12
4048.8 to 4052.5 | 8.45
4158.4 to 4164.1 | 7.73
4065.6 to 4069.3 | 10.2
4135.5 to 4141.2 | 7.98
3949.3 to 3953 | 7.03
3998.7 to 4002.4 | 8.2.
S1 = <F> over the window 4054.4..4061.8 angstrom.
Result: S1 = 8.27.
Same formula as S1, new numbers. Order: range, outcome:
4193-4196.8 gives 8.23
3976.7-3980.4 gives 6.81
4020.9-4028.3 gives 8.07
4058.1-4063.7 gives 8.68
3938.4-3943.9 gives 6.61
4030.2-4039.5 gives 7.71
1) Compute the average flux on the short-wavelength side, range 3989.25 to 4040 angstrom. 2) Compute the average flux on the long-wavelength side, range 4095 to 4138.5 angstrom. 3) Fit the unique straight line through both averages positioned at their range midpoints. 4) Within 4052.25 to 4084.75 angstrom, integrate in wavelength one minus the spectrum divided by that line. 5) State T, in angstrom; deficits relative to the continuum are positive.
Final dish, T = -3.5 angstrom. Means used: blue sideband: 7.95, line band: 8.75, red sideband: 7.83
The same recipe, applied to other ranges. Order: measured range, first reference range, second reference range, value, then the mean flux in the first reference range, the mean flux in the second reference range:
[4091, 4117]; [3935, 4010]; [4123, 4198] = -0.93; 7.35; 7.88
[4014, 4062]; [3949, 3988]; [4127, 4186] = -2.98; 7.35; 7.82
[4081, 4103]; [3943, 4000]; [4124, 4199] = -1.36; 7.43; 7.9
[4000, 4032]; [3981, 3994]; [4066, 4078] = 0.05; 7.25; 9.66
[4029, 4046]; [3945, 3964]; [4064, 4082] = 1.38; 7.11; 9.15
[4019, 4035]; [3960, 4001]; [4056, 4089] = 0.88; 7.57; 8.74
